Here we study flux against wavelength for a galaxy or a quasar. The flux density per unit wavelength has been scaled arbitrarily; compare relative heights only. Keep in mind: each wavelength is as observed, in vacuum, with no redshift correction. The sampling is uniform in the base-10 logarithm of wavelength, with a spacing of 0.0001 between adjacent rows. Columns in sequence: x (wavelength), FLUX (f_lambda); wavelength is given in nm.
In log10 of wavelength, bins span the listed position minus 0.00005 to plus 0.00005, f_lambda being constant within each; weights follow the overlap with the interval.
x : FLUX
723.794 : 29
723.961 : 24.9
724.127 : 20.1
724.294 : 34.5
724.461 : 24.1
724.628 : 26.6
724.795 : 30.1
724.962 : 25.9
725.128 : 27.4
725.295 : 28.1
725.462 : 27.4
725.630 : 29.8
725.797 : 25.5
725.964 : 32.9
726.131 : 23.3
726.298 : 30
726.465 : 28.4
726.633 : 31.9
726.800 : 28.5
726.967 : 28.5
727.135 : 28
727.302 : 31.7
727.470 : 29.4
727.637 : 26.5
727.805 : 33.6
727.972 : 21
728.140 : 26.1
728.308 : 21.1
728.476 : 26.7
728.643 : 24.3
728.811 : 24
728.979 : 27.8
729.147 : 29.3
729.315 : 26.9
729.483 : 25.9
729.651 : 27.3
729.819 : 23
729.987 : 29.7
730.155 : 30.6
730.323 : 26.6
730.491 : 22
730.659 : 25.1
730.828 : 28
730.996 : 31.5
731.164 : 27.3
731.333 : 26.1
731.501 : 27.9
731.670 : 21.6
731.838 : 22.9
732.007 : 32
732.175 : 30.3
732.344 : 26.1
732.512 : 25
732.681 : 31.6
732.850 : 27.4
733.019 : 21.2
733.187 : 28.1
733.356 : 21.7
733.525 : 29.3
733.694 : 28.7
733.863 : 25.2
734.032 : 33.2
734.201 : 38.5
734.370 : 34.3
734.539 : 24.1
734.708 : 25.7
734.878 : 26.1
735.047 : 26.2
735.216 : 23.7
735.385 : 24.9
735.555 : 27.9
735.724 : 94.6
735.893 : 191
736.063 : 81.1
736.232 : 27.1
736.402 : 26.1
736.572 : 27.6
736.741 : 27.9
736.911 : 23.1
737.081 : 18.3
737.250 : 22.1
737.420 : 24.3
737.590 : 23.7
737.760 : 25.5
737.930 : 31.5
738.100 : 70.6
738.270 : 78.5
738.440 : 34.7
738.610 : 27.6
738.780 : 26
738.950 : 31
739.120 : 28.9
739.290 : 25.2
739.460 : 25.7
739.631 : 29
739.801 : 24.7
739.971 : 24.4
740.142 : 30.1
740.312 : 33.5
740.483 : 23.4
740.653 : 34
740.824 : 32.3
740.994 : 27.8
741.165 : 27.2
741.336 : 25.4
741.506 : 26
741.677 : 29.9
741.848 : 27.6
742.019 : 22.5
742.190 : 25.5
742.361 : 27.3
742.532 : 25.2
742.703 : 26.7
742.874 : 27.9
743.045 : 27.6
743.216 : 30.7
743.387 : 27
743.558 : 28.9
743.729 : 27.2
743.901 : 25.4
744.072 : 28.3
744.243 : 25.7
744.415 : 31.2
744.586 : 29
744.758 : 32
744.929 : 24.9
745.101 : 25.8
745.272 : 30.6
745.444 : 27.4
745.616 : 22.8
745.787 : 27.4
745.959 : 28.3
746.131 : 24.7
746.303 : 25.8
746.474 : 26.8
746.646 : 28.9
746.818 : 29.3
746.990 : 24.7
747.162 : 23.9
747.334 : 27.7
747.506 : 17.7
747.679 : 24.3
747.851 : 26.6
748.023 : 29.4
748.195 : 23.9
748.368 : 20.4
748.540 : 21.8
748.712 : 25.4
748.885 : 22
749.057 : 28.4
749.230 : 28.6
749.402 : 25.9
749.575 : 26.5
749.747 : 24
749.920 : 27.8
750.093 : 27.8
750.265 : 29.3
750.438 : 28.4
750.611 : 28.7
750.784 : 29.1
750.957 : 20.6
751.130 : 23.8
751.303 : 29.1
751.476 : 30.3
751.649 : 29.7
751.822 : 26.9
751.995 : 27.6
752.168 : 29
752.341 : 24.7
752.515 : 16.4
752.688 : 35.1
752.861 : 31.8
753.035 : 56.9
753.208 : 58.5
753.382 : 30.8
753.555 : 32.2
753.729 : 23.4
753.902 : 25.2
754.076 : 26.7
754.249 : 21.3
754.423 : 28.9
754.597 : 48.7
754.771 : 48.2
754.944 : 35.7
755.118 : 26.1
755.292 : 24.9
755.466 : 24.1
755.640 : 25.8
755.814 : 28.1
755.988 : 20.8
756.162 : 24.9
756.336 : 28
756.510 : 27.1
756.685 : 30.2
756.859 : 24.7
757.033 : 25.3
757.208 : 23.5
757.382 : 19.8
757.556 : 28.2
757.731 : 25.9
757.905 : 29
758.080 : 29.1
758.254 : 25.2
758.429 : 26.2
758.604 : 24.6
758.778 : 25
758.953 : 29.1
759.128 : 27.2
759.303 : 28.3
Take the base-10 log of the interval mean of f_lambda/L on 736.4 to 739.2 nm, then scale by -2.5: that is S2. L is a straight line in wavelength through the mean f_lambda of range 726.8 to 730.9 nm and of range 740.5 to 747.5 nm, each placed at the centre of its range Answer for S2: -0.19 mag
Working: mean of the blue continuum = 26.8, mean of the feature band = 32.4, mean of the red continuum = 27.3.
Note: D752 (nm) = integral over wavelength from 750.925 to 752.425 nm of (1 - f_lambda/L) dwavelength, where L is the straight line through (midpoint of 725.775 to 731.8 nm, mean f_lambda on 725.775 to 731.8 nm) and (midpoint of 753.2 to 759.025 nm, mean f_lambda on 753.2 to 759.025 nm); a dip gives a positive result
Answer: 0.05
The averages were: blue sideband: 27.2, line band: 27.1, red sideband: 28.3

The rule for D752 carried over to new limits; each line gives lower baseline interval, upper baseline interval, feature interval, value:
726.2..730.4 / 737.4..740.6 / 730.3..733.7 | 0.31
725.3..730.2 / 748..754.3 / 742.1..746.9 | 0.12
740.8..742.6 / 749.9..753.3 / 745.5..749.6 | 0.51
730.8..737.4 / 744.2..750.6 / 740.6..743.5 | 0.19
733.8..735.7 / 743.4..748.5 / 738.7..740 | 0.08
